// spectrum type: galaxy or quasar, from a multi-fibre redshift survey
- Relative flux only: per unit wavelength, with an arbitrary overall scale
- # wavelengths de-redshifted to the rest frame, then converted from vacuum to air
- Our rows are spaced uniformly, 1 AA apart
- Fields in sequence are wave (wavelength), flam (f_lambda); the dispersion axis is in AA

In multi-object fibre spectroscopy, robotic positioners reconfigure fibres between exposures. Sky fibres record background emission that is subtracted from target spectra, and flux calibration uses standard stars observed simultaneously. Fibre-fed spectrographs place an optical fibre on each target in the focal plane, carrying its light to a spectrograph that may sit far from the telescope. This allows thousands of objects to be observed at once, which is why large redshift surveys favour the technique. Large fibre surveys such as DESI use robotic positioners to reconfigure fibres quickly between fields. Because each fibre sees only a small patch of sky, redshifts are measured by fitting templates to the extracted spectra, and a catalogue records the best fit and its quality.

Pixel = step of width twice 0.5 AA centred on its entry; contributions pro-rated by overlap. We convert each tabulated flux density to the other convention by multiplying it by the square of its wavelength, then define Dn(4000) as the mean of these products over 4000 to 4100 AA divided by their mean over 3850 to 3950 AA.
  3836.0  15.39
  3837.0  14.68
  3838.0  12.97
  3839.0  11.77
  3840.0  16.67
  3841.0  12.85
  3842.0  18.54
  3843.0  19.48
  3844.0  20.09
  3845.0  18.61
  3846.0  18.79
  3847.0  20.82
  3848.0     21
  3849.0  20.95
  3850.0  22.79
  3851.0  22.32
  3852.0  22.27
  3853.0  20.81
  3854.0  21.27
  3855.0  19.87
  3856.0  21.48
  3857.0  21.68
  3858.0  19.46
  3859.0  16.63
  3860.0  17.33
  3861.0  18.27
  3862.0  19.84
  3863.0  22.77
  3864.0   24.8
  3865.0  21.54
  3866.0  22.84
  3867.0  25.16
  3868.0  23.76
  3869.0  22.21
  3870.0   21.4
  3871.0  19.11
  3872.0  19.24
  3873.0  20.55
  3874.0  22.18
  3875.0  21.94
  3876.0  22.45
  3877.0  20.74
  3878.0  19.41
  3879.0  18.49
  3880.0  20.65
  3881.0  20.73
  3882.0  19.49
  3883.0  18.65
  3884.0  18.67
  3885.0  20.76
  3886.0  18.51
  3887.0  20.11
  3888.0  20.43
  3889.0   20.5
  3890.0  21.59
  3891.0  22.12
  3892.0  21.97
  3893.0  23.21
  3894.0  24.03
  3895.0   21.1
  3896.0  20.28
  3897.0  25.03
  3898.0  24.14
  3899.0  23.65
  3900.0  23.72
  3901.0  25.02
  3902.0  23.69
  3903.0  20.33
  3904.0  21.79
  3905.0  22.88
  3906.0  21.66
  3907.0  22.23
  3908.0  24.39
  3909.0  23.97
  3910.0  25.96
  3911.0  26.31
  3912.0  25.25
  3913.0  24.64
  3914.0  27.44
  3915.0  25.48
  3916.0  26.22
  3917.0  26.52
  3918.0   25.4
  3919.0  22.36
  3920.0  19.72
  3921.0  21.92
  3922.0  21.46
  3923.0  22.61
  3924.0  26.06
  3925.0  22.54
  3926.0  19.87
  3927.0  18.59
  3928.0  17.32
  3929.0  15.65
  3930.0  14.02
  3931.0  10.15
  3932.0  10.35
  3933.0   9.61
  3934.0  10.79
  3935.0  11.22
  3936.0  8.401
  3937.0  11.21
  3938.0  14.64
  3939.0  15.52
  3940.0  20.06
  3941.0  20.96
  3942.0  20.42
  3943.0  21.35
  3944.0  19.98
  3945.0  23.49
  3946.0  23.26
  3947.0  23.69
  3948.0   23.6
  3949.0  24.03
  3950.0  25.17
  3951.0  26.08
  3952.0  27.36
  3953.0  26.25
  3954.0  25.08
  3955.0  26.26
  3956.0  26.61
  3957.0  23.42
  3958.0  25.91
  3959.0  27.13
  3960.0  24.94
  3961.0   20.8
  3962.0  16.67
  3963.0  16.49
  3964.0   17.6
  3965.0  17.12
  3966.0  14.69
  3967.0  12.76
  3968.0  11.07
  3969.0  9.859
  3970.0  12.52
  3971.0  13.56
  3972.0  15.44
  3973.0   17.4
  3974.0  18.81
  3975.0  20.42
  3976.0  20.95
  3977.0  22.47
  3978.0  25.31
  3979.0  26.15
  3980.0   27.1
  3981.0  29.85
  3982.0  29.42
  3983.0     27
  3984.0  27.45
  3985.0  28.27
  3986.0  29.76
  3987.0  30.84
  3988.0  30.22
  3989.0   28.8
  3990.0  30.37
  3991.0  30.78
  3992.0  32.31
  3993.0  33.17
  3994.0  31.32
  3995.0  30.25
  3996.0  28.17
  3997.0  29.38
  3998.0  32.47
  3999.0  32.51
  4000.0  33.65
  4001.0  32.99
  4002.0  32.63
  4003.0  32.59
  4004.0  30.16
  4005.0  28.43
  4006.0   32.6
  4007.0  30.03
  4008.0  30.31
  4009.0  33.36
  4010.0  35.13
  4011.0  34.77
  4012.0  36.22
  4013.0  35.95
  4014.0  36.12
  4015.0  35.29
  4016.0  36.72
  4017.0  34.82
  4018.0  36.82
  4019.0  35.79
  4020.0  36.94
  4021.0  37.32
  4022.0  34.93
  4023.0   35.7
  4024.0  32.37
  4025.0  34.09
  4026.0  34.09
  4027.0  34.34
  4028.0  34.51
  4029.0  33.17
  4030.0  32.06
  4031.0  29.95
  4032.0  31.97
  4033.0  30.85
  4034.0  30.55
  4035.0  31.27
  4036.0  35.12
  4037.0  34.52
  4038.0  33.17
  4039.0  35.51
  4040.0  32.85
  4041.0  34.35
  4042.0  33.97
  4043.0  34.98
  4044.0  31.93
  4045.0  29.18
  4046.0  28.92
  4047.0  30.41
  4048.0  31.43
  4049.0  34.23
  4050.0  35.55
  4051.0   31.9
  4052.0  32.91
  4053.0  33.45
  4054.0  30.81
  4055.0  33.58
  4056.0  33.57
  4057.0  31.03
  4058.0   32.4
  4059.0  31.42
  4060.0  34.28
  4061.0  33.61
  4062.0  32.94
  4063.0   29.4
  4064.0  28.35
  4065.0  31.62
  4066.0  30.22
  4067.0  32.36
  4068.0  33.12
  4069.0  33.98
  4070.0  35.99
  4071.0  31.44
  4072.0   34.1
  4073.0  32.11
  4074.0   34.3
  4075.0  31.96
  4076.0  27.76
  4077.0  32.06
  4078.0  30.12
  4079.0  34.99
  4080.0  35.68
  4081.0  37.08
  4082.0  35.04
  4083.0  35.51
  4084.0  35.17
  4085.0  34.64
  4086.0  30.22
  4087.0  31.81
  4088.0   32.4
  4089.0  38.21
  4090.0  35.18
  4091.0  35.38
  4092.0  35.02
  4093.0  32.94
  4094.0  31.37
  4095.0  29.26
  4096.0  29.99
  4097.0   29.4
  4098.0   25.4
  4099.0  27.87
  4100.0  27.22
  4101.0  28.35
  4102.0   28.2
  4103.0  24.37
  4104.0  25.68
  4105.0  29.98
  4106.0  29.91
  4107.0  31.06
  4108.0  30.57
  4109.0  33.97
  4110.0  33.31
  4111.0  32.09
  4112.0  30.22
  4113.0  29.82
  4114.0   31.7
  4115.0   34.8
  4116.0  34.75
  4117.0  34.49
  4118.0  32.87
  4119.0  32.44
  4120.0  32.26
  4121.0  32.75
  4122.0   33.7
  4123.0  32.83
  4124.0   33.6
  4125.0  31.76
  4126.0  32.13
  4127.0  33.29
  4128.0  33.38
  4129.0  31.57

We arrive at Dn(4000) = 1.70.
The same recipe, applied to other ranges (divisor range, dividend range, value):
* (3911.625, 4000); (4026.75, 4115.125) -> 1.52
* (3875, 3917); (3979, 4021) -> 1.50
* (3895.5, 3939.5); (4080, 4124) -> 1.71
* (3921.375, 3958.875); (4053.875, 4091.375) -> 1.77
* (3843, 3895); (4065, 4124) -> 1.72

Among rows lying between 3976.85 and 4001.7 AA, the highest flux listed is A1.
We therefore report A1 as 33.65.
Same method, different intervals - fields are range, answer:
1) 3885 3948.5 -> 27.44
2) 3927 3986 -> 29.85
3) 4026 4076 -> 35.99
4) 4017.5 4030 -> 37.32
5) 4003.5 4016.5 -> 36.72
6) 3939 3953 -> 27.36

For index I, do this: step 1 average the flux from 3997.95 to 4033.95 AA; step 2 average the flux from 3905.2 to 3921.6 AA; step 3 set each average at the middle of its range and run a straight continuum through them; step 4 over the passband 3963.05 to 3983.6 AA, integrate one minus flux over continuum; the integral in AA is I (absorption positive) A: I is 7.2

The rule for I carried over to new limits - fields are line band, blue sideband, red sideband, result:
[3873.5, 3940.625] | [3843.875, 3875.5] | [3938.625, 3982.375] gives 1.8 AA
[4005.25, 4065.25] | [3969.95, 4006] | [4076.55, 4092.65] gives -4.8 AA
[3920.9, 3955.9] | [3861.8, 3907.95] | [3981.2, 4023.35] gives 9.5 AA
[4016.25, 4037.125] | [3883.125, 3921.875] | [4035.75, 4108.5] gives -3.0 AA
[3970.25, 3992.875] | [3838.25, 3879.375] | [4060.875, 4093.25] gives 1.7 AA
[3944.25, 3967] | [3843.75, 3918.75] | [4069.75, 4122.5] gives 2.4 AA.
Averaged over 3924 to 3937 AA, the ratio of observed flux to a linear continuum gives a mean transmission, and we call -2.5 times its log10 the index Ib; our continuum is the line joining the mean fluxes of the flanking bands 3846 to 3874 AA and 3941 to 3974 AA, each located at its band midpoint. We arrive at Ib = 0.397 mag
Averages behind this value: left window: 21.1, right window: 20.6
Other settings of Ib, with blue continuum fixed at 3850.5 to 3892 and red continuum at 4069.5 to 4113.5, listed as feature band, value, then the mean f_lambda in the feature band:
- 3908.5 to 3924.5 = -0.07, 24.5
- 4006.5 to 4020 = -0.24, 34.8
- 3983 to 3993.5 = -0.13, 30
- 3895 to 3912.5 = -0.05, 23.5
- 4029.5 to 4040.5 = -0.13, 32.5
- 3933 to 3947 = 0.39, 17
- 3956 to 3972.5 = 0.39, 17.8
